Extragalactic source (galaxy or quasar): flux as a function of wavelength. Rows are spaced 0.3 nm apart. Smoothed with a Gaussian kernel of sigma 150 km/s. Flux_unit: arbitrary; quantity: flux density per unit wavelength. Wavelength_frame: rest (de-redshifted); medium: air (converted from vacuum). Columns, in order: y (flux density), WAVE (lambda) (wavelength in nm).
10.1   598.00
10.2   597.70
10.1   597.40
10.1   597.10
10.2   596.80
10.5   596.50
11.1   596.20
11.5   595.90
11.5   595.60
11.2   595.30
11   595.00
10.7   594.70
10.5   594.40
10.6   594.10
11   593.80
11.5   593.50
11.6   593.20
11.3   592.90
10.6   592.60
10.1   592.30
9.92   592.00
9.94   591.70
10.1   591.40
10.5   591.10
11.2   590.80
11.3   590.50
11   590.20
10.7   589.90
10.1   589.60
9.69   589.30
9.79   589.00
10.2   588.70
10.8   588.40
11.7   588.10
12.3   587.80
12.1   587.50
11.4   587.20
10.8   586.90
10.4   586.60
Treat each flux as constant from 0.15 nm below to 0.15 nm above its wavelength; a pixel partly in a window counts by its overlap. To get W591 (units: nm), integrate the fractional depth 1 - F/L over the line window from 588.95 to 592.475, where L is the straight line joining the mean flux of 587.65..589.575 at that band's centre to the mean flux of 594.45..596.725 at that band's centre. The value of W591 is 0.14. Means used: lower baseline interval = 10.7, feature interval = 10.4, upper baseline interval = 11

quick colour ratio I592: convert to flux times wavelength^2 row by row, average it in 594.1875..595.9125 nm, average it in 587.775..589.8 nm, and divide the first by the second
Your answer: 1.07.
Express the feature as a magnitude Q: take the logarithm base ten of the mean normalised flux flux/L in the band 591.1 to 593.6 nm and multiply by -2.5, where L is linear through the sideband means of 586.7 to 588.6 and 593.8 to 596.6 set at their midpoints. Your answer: 0.05 mag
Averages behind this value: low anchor 11.5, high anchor 11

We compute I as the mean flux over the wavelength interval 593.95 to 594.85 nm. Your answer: 10.6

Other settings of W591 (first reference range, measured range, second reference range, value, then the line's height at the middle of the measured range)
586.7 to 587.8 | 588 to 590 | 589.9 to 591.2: 0.15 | 11.2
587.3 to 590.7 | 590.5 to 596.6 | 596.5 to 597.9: -0.20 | 10.5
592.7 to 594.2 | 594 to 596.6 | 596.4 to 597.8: -0.07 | 10.7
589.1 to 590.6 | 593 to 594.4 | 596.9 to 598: -0.11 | 10.3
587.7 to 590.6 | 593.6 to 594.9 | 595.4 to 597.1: 0.01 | 10.8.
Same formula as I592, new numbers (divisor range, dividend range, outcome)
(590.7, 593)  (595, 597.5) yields 1.05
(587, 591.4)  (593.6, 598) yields 1.01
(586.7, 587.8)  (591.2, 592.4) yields 0.89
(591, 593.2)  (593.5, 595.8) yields 1.06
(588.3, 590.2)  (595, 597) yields 1.09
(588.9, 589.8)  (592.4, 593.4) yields 1.14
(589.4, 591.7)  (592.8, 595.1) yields 1.05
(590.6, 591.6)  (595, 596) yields 1.09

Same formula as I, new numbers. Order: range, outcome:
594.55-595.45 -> 11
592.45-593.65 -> 11.3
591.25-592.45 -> 10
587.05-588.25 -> 11.9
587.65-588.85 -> 11.2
